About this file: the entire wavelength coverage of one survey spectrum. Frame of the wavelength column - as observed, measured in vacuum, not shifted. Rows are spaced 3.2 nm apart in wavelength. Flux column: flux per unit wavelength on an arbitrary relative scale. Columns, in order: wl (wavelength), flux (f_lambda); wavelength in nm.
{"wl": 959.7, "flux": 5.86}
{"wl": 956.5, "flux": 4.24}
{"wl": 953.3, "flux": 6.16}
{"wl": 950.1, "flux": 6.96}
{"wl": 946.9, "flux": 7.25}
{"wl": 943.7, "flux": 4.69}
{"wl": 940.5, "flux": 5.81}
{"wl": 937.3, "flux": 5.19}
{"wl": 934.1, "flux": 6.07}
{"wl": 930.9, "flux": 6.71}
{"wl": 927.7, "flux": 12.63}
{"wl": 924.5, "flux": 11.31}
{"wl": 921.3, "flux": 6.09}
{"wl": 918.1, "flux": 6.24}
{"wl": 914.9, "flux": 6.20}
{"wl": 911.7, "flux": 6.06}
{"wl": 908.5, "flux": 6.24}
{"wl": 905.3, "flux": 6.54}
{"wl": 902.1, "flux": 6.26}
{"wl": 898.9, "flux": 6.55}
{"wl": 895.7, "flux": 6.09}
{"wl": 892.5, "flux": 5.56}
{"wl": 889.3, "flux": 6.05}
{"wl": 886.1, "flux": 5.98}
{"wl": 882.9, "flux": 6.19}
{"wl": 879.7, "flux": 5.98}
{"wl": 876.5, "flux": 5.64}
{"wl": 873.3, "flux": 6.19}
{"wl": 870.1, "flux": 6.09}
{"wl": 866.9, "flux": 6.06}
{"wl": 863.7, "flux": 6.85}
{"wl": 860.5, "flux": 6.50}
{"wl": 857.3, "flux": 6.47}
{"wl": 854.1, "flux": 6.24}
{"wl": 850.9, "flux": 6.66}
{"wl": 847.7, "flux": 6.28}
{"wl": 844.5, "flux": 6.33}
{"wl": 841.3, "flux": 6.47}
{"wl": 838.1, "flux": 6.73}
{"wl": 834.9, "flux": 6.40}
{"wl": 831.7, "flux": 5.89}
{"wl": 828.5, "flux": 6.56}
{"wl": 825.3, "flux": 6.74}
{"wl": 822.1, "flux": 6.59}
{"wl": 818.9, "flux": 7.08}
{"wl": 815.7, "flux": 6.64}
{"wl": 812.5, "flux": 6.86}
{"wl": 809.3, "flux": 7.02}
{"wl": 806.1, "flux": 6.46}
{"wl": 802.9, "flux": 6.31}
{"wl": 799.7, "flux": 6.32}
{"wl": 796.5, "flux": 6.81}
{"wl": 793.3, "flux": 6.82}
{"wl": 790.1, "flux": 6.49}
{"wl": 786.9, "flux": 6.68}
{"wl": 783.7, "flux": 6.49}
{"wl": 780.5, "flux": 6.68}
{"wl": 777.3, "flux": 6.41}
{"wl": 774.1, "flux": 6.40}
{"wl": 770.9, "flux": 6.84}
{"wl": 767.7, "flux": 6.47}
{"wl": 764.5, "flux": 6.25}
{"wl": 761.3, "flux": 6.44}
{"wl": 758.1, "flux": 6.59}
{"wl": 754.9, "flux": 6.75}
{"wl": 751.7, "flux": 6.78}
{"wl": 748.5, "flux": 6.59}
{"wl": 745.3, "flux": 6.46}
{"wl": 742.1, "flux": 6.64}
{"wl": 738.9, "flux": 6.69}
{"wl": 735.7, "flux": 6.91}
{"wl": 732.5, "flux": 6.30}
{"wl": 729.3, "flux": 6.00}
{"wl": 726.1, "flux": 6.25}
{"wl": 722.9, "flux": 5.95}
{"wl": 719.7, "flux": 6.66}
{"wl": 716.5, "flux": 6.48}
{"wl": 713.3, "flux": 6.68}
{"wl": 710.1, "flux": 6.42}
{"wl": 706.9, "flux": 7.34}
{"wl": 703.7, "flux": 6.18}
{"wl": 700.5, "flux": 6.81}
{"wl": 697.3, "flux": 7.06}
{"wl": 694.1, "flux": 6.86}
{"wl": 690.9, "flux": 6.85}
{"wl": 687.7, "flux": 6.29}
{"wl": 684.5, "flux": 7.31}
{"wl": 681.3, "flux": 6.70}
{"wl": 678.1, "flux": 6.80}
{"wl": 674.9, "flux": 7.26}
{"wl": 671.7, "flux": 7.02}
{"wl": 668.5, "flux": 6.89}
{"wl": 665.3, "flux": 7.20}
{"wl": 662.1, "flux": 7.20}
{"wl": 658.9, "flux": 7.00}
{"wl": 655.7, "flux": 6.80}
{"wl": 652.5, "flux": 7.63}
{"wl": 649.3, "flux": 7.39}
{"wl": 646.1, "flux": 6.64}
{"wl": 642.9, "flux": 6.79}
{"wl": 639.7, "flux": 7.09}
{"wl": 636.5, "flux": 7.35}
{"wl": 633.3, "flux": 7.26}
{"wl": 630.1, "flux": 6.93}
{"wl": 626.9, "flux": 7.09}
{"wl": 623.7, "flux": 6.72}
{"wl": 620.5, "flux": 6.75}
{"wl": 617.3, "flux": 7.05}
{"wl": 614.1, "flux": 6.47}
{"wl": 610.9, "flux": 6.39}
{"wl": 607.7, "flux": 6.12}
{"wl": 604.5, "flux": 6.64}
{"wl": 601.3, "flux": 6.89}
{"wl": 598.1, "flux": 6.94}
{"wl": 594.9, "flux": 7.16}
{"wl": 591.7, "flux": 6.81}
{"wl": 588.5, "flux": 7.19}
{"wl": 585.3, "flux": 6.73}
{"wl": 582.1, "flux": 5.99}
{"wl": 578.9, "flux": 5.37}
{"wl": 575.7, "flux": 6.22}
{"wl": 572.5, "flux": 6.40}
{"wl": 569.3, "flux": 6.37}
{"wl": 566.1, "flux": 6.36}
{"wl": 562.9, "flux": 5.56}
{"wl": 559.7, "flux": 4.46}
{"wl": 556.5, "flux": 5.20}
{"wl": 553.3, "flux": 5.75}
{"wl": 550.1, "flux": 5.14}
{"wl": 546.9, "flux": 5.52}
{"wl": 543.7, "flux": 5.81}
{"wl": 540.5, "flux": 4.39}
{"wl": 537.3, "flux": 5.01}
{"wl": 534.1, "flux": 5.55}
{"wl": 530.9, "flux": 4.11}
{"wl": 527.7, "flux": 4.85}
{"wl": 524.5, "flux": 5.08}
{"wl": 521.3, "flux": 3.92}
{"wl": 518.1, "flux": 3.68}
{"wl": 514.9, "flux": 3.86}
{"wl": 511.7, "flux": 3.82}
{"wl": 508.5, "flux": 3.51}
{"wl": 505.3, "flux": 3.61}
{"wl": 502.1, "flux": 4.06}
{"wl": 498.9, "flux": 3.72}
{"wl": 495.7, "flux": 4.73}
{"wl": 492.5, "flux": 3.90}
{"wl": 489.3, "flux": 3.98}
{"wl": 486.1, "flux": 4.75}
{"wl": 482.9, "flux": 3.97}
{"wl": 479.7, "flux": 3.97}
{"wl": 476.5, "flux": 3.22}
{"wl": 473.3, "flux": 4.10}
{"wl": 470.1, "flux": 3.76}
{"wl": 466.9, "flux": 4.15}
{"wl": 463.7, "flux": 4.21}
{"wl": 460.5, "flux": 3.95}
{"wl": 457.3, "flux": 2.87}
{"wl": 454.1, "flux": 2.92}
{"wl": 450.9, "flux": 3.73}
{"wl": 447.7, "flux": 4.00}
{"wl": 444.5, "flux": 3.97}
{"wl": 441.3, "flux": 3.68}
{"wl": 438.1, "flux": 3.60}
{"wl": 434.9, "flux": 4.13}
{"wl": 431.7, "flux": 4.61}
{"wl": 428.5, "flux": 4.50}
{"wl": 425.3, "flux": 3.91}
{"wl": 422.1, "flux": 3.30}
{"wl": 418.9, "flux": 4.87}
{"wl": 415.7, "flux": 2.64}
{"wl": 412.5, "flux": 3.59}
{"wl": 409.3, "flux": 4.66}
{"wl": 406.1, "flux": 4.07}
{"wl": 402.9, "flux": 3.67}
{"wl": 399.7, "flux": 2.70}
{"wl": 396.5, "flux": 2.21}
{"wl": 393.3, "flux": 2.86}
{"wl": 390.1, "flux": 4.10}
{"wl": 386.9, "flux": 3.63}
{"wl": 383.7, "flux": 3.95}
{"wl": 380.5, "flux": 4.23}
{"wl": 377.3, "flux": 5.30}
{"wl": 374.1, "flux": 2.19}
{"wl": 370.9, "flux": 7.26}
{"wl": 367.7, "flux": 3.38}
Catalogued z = 0.411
